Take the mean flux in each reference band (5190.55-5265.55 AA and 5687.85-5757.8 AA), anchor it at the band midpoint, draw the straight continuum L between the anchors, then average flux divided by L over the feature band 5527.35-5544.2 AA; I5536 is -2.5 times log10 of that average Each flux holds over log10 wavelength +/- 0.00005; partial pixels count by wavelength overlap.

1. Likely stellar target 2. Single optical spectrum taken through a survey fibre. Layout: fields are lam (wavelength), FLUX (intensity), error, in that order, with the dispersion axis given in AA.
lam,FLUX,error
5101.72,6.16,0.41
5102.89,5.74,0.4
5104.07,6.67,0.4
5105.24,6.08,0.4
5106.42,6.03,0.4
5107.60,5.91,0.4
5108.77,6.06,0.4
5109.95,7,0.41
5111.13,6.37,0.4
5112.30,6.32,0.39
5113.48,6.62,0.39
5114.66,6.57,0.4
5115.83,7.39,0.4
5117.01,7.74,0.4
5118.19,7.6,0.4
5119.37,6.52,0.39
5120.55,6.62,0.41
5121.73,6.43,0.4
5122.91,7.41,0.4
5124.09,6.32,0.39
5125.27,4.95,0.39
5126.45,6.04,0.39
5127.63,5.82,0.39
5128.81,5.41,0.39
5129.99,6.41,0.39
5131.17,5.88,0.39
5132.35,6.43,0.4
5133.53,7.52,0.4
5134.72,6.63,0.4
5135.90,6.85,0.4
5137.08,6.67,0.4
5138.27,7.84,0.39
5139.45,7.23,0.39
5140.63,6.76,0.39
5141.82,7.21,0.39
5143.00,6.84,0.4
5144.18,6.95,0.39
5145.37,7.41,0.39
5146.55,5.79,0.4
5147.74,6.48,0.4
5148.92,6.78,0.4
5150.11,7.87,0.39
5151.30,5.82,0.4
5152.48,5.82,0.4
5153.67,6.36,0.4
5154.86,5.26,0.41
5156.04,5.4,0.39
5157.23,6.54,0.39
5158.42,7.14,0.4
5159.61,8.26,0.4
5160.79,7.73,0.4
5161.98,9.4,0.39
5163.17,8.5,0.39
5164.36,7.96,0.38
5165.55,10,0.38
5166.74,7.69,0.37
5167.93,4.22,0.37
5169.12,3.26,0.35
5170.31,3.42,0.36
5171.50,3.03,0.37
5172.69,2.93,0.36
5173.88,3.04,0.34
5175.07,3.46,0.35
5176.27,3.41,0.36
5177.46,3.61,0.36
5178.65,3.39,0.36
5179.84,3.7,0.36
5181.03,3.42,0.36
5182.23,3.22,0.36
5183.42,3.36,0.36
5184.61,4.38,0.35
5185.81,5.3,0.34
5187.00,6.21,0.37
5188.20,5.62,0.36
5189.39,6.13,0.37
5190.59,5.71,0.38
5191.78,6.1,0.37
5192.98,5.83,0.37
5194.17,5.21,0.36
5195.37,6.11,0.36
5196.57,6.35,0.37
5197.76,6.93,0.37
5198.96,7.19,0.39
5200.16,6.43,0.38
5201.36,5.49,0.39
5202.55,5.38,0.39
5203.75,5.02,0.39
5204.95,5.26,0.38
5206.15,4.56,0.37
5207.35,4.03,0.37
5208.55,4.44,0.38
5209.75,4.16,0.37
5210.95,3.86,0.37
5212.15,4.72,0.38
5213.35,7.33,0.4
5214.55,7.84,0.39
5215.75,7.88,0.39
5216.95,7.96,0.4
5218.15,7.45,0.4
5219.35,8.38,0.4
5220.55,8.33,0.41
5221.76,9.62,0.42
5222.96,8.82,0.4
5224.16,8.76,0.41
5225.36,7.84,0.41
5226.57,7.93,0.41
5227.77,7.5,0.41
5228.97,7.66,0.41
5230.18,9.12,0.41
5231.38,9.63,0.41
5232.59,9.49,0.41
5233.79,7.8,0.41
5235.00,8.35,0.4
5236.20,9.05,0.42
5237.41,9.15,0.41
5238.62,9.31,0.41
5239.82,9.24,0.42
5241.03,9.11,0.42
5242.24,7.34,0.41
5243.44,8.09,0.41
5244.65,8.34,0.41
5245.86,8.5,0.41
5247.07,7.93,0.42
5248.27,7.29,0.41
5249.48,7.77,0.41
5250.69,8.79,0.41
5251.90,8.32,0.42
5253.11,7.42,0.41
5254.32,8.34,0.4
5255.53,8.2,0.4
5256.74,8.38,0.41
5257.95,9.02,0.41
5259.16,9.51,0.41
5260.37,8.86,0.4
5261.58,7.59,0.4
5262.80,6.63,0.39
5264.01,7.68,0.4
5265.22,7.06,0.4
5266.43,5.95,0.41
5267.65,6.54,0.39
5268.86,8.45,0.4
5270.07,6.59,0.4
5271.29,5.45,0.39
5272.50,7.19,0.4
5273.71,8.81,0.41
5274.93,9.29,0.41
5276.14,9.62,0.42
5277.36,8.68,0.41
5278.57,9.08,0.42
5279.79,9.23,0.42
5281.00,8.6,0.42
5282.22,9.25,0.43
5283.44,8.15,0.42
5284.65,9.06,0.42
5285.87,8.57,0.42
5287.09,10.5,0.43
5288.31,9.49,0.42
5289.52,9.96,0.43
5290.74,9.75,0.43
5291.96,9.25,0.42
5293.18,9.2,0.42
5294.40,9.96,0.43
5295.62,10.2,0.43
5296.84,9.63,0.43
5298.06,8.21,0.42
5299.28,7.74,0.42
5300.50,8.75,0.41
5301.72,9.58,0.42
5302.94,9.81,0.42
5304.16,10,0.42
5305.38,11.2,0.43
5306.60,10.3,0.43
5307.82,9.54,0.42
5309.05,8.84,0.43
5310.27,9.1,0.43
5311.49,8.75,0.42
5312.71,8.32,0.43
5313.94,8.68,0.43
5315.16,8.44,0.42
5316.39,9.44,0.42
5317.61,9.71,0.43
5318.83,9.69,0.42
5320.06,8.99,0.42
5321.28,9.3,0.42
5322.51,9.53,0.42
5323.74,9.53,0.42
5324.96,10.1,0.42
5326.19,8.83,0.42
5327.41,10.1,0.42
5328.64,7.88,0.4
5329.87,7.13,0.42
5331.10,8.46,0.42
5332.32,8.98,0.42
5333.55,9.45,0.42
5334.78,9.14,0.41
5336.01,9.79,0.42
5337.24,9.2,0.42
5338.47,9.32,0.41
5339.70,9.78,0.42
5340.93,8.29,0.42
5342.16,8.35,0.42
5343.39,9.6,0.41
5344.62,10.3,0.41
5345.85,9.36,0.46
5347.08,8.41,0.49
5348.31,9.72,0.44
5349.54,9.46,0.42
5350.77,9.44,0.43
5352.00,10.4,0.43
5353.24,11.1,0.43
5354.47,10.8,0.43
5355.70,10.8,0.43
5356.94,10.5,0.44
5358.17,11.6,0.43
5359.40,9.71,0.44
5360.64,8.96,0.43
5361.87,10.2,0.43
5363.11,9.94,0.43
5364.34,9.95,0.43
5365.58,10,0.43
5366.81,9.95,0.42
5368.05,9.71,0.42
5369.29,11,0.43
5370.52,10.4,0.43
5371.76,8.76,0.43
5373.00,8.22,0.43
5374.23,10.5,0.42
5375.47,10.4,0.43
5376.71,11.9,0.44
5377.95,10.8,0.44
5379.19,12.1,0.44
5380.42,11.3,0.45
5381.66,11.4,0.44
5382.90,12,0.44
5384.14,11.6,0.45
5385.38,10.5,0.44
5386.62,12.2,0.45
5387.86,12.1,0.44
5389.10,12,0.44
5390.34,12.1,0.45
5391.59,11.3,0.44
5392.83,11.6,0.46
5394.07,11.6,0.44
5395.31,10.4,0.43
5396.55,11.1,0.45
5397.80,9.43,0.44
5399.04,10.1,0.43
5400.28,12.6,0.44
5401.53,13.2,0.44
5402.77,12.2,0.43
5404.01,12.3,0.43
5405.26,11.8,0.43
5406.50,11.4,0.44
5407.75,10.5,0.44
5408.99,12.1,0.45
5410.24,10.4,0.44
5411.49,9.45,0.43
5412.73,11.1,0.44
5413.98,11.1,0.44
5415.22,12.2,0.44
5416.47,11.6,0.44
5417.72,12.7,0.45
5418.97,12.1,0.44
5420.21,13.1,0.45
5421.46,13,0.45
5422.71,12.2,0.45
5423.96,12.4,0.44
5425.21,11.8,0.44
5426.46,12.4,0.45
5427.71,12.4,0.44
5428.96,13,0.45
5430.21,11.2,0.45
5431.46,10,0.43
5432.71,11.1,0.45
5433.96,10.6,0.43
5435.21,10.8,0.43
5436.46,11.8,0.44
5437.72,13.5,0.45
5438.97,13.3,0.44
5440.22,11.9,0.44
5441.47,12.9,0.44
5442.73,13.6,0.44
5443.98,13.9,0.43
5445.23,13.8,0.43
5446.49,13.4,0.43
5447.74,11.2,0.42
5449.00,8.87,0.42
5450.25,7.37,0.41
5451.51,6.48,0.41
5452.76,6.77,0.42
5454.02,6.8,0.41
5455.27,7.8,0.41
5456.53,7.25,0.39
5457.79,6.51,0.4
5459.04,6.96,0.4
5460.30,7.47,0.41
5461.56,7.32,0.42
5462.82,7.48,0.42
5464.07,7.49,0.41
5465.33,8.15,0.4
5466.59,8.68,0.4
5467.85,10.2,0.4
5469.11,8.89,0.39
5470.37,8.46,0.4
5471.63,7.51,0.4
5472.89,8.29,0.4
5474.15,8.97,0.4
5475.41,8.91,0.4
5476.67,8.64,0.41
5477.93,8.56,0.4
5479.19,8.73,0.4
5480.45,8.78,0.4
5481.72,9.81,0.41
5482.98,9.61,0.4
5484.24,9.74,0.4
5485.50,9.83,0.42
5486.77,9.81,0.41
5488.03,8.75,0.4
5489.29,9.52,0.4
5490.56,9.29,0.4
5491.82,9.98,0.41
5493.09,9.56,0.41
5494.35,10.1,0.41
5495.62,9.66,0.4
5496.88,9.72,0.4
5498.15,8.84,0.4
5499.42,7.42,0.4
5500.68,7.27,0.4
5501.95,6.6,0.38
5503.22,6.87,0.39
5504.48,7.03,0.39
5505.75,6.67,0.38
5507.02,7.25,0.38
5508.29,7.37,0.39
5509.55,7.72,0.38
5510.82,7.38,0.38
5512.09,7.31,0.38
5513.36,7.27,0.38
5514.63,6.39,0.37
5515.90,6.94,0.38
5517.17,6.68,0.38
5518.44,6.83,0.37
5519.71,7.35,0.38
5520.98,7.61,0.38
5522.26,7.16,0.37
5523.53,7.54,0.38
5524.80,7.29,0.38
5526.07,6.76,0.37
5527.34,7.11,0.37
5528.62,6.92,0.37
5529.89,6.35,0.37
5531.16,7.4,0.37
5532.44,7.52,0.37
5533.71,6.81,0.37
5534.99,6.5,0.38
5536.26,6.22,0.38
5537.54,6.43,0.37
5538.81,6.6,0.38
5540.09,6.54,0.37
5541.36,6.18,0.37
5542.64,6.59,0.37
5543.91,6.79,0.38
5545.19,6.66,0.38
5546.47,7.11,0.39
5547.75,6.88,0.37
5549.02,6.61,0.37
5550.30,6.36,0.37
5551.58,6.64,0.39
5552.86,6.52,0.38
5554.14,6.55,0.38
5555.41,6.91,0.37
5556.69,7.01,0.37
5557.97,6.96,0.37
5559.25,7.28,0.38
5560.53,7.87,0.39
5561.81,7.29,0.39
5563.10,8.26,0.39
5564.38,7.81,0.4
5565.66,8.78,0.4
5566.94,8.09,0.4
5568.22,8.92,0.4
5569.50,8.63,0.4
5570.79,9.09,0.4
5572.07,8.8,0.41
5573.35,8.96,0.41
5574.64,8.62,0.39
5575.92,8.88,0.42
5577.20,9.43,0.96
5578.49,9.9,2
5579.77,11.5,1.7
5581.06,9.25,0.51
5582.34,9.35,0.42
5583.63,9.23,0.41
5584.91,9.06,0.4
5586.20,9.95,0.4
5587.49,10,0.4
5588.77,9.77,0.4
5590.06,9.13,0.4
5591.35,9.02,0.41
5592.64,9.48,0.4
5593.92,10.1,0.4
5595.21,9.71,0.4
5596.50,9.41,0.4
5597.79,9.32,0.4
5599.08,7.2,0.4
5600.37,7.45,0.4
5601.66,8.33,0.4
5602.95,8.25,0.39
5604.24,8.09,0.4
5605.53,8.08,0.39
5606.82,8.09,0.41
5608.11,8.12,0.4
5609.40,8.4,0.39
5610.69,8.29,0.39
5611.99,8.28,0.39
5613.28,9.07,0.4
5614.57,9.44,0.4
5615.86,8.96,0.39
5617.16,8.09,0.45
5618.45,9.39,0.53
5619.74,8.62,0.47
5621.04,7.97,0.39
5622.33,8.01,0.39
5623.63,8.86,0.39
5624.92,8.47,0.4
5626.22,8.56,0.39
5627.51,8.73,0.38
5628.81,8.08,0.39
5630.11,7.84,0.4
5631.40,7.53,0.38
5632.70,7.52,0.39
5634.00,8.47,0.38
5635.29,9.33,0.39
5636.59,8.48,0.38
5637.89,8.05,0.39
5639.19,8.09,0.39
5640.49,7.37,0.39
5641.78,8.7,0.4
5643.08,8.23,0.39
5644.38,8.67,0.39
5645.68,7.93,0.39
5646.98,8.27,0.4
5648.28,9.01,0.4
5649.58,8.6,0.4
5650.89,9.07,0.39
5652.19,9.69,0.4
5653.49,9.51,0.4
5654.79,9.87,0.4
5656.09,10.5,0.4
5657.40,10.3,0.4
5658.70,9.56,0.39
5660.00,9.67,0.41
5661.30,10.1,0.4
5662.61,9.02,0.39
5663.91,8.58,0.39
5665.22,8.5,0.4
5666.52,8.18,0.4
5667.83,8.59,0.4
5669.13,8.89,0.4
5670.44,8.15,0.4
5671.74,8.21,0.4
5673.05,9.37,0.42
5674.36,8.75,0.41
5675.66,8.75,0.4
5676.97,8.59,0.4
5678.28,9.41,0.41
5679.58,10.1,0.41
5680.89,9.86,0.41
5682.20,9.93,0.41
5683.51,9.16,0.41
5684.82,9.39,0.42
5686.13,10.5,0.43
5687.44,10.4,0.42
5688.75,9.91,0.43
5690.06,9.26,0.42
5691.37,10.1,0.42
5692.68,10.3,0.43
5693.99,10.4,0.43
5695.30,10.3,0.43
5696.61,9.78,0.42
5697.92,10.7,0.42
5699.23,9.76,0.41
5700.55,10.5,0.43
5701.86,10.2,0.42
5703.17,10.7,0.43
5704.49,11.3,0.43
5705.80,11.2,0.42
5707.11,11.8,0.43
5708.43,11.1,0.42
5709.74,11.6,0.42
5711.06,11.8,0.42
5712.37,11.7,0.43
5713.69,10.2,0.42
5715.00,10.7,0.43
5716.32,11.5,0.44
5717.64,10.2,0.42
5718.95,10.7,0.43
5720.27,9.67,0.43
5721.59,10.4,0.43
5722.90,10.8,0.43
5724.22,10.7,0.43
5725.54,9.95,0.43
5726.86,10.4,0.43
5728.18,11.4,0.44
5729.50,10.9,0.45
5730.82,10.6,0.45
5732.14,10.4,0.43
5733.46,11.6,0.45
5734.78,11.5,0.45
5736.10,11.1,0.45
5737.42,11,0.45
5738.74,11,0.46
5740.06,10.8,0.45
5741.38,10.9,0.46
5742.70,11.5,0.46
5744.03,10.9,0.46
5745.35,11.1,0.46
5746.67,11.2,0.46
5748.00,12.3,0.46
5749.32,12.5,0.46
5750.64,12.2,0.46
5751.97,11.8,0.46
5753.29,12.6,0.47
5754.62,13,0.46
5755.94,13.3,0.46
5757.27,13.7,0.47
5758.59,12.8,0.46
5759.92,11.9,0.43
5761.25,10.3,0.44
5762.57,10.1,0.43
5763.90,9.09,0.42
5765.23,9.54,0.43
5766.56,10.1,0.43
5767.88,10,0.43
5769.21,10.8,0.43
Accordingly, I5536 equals 0.40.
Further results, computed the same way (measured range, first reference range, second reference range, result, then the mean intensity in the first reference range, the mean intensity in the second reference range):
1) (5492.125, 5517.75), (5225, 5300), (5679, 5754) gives 0.25 mag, 8.46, 10.8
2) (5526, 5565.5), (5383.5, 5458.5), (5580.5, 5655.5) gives 0.36 mag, 11.2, 8.69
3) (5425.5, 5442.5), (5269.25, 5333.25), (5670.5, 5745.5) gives -0.25 mag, 9.05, 10.4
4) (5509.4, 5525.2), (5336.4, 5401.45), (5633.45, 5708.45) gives 0.36 mag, 10.5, 9.42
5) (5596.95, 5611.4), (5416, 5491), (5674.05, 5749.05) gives 0.26 mag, 10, 10.6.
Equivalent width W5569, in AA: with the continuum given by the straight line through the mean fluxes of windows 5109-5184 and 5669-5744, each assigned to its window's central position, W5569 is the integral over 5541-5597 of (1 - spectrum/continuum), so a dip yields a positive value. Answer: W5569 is 6.1 AA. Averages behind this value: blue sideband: 6.09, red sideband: 10.4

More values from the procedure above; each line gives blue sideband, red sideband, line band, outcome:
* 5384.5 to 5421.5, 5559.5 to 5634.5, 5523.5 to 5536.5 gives 3.7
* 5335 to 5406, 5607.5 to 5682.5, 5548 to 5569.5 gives 4.4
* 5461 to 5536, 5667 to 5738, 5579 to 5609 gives 0.1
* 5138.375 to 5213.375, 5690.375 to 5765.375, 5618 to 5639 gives 3.6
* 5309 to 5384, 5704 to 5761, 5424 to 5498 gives 3.2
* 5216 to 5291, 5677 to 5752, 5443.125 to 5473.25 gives 2.4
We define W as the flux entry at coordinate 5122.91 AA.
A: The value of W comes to 7.41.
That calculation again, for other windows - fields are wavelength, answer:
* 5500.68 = 7.27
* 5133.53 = 7.52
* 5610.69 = 8.29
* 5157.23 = 6.54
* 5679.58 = 10.1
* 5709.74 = 11.6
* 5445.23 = 13.8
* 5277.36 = 8.68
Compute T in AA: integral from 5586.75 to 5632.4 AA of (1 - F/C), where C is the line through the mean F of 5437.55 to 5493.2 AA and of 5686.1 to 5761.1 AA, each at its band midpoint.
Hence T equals 7.4 AA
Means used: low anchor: 9.31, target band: 8.63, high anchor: 11.1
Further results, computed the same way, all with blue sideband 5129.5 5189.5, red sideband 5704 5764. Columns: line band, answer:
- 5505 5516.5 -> 2.5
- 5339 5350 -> -2.4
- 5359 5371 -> -3.3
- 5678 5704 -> 1.9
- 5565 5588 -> 1.3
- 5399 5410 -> -4.9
